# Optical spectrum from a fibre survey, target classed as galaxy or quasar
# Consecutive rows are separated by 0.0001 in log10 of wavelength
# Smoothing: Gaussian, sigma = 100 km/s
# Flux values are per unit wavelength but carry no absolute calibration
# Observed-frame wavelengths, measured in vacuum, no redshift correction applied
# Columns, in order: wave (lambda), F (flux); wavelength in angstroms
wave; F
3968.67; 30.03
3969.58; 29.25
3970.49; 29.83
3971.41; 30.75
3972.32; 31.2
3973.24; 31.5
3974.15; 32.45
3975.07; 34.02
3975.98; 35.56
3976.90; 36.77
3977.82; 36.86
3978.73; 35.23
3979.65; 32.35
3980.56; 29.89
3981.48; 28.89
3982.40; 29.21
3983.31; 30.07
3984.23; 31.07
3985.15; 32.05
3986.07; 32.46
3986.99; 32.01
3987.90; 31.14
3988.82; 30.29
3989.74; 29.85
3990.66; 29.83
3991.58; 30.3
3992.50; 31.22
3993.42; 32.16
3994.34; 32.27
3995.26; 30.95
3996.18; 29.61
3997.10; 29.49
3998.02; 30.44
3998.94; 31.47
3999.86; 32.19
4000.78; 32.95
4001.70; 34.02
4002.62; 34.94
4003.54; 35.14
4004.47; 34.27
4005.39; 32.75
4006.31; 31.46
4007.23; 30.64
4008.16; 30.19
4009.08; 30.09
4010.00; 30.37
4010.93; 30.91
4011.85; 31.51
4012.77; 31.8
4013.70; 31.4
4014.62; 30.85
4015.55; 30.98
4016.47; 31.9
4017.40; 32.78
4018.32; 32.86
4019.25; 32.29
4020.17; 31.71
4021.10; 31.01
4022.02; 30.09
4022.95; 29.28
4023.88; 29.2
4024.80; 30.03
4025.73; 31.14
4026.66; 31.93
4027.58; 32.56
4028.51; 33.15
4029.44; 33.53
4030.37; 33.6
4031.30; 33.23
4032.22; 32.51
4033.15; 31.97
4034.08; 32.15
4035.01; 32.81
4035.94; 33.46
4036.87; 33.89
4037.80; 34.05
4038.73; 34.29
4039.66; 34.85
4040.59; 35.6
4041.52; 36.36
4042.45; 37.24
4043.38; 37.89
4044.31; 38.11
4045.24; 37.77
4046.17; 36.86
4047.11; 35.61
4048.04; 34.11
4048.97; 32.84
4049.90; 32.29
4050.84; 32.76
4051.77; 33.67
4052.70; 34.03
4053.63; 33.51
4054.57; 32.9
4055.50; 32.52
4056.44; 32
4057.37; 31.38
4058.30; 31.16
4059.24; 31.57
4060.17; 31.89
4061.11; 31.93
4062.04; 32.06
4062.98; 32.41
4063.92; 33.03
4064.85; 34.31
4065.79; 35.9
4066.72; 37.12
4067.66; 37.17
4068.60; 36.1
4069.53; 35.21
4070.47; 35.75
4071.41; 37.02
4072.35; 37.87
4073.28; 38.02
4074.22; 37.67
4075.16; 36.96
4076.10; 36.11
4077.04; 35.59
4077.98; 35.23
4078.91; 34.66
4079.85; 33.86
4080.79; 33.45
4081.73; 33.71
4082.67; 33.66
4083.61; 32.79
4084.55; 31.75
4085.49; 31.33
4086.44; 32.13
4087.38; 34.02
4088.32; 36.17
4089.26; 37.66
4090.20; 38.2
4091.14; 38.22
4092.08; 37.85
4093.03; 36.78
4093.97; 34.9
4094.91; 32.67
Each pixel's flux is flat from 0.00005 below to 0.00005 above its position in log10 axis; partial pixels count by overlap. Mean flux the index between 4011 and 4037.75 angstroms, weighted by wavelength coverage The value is 31.9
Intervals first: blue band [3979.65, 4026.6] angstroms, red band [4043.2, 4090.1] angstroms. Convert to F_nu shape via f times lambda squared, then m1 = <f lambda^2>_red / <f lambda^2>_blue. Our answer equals 1.14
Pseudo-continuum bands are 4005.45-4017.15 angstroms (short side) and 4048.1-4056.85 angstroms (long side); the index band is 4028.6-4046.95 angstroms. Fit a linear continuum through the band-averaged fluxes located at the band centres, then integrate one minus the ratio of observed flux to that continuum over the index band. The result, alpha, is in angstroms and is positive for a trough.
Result -1.36 angstroms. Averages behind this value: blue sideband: 31.1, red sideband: 33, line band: 34.7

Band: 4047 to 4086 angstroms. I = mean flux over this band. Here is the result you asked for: 34.1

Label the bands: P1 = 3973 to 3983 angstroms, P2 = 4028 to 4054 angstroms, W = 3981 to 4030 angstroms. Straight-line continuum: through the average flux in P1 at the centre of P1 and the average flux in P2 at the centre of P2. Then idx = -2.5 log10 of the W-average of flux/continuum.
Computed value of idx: 0.07 mag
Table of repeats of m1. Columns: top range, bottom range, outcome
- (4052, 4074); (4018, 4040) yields 1.08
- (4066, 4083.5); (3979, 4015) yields 1.19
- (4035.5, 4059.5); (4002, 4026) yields 1.11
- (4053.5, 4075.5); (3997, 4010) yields 1.10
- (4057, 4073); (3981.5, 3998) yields 1.16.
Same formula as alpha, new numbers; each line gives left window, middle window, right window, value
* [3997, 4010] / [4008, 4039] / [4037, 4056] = 1.4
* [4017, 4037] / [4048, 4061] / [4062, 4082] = 0.6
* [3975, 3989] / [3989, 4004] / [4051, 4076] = 0.5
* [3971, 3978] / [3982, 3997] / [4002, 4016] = 0.9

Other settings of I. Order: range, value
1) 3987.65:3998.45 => 30.6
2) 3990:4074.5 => 33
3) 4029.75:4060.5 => 33.9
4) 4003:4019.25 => 31.8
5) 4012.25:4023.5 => 31.4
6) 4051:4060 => 32.5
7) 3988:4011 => 31.5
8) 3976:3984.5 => 32.4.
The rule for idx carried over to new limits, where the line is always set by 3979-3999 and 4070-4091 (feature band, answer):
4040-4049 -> -0.09 mag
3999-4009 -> -0.04 mag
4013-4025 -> 0.04 mag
